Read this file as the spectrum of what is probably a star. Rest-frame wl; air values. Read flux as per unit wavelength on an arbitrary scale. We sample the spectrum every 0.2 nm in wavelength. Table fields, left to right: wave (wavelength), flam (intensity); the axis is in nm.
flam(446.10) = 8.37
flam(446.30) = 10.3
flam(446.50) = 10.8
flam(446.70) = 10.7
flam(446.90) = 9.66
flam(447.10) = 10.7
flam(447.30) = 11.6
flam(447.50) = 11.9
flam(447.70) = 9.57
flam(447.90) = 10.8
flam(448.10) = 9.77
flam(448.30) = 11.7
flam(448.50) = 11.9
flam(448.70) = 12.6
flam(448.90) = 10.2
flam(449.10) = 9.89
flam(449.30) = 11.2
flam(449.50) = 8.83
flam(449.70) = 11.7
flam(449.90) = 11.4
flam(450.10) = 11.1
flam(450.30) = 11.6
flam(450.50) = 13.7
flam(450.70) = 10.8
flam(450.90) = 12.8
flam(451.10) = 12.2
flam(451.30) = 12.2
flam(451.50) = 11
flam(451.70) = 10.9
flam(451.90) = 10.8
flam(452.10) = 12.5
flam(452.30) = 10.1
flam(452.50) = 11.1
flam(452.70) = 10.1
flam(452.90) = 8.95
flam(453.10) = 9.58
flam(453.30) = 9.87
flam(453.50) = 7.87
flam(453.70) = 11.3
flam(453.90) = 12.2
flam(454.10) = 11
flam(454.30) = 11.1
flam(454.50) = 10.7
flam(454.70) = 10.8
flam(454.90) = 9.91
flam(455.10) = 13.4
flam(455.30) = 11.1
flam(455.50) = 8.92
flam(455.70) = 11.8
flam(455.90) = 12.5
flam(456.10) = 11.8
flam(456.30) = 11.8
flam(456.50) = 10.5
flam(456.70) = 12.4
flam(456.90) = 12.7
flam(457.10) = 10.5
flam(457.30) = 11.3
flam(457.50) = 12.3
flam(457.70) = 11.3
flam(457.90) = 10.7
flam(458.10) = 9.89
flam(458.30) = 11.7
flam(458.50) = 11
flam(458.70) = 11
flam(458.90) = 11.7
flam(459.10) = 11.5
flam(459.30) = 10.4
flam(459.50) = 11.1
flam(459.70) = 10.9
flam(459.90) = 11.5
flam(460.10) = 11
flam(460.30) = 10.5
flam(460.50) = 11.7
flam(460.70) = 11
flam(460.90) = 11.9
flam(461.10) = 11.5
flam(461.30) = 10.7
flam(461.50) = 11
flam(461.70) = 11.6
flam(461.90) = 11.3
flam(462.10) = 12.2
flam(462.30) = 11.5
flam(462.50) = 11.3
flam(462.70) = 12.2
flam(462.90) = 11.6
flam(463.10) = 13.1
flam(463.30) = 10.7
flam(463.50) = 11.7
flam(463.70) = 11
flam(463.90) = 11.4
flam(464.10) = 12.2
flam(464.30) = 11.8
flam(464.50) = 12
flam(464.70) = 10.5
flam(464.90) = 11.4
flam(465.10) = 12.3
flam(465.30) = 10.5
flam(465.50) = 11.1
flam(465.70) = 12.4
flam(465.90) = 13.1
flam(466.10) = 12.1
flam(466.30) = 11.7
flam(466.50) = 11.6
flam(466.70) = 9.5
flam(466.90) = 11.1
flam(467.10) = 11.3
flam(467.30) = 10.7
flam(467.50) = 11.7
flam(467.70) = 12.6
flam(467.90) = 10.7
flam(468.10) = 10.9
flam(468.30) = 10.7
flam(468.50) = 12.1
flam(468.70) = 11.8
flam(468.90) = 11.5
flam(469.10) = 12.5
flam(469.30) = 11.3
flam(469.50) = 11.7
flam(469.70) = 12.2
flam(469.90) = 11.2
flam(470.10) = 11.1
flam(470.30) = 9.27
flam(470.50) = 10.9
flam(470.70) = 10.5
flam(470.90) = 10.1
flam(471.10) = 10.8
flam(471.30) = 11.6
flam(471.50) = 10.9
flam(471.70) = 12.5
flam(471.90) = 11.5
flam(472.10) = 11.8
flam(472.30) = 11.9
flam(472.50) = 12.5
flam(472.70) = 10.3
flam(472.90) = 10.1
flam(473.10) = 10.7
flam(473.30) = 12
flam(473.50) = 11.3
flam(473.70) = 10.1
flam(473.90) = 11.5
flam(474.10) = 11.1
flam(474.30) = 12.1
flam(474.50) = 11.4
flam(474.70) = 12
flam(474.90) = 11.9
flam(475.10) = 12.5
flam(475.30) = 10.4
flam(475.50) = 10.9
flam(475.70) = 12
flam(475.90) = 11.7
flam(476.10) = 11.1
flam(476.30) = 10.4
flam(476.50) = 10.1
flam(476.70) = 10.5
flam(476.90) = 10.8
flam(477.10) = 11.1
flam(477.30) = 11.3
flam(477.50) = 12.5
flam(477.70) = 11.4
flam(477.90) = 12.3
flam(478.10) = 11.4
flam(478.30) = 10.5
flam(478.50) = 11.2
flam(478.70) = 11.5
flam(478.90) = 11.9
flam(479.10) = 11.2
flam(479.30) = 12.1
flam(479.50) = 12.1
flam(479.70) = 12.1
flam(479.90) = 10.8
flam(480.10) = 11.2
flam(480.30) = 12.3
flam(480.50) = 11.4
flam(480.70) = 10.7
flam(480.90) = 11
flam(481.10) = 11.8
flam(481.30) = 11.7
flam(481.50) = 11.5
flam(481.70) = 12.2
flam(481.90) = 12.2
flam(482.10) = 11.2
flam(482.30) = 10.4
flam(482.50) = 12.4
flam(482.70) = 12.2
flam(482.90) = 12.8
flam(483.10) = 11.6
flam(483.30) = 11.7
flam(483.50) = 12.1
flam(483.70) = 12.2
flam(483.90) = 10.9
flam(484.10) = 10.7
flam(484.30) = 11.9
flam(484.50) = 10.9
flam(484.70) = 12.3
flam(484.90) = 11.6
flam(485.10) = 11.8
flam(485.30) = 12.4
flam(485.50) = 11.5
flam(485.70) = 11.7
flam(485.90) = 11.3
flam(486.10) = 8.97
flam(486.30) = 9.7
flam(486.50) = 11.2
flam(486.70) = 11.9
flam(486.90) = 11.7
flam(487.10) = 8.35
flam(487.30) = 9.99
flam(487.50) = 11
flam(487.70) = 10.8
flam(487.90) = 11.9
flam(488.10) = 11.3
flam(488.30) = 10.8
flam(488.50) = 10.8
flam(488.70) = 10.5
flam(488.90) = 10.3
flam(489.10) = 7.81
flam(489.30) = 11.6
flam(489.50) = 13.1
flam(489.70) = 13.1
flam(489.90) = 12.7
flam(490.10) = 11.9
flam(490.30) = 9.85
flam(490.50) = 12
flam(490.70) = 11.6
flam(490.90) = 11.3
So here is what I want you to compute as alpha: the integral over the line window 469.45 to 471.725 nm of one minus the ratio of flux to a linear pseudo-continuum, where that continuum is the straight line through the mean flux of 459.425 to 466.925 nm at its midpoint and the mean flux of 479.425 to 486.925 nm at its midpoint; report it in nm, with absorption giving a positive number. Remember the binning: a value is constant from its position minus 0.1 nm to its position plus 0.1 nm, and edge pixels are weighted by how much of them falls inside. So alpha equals 0.10 nm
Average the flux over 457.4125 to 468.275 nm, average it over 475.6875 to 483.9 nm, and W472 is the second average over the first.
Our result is 1.0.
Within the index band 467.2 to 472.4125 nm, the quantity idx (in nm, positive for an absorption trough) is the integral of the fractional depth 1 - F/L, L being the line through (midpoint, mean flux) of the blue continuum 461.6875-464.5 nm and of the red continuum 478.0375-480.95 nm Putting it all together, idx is 0.12 nm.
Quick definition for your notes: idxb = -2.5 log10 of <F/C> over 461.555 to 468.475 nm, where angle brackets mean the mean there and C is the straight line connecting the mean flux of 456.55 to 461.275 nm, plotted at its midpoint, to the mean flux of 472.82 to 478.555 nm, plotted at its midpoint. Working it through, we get -0.02 mag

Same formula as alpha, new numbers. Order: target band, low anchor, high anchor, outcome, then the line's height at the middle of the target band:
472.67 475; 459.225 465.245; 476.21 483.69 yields 0.05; 11.5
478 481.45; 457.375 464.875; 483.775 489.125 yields -0.13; 11.1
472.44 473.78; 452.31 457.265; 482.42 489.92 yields 0.02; 11.1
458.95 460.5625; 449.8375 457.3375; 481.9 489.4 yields 0.01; 11.2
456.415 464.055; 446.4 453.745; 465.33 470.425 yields -0.11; 11.2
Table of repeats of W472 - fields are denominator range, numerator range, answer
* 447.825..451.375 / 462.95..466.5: 1.03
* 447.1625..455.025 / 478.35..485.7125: 1.06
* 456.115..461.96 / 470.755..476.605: 1.00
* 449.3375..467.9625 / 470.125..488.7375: 1.00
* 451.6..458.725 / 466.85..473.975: 1.03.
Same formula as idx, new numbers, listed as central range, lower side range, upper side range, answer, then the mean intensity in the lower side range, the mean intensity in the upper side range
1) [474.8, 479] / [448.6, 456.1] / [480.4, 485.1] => 0.08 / 11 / 11.6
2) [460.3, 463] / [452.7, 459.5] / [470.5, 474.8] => -0.09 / 11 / 11.3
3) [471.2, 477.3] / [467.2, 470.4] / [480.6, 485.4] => 0.11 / 11.4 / 11.7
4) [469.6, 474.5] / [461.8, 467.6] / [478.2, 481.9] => 0.16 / 11.6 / 11.5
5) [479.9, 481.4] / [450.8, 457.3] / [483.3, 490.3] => -0.03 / 11.1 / 11.2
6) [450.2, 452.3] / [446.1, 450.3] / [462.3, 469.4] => -0.17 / 10.8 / 11.5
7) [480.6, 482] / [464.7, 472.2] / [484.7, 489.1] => -0.07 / 11.4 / 10.9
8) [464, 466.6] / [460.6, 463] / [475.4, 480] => -0.07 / 11.5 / 11.3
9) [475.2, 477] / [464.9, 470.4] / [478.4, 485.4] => 0.11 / 11.4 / 11.7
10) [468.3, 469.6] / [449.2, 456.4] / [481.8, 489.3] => -0.07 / 11.1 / 11.2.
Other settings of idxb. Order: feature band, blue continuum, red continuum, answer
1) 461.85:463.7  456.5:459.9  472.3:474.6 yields -0.04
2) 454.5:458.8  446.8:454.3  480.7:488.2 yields -0.03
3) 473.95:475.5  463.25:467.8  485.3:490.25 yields -0.03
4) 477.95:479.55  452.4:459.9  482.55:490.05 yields -0.03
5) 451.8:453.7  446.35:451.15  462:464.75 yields 0.11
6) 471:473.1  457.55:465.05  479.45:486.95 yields 0.01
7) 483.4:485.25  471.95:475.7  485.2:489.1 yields -0.07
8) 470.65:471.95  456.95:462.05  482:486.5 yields 0.02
